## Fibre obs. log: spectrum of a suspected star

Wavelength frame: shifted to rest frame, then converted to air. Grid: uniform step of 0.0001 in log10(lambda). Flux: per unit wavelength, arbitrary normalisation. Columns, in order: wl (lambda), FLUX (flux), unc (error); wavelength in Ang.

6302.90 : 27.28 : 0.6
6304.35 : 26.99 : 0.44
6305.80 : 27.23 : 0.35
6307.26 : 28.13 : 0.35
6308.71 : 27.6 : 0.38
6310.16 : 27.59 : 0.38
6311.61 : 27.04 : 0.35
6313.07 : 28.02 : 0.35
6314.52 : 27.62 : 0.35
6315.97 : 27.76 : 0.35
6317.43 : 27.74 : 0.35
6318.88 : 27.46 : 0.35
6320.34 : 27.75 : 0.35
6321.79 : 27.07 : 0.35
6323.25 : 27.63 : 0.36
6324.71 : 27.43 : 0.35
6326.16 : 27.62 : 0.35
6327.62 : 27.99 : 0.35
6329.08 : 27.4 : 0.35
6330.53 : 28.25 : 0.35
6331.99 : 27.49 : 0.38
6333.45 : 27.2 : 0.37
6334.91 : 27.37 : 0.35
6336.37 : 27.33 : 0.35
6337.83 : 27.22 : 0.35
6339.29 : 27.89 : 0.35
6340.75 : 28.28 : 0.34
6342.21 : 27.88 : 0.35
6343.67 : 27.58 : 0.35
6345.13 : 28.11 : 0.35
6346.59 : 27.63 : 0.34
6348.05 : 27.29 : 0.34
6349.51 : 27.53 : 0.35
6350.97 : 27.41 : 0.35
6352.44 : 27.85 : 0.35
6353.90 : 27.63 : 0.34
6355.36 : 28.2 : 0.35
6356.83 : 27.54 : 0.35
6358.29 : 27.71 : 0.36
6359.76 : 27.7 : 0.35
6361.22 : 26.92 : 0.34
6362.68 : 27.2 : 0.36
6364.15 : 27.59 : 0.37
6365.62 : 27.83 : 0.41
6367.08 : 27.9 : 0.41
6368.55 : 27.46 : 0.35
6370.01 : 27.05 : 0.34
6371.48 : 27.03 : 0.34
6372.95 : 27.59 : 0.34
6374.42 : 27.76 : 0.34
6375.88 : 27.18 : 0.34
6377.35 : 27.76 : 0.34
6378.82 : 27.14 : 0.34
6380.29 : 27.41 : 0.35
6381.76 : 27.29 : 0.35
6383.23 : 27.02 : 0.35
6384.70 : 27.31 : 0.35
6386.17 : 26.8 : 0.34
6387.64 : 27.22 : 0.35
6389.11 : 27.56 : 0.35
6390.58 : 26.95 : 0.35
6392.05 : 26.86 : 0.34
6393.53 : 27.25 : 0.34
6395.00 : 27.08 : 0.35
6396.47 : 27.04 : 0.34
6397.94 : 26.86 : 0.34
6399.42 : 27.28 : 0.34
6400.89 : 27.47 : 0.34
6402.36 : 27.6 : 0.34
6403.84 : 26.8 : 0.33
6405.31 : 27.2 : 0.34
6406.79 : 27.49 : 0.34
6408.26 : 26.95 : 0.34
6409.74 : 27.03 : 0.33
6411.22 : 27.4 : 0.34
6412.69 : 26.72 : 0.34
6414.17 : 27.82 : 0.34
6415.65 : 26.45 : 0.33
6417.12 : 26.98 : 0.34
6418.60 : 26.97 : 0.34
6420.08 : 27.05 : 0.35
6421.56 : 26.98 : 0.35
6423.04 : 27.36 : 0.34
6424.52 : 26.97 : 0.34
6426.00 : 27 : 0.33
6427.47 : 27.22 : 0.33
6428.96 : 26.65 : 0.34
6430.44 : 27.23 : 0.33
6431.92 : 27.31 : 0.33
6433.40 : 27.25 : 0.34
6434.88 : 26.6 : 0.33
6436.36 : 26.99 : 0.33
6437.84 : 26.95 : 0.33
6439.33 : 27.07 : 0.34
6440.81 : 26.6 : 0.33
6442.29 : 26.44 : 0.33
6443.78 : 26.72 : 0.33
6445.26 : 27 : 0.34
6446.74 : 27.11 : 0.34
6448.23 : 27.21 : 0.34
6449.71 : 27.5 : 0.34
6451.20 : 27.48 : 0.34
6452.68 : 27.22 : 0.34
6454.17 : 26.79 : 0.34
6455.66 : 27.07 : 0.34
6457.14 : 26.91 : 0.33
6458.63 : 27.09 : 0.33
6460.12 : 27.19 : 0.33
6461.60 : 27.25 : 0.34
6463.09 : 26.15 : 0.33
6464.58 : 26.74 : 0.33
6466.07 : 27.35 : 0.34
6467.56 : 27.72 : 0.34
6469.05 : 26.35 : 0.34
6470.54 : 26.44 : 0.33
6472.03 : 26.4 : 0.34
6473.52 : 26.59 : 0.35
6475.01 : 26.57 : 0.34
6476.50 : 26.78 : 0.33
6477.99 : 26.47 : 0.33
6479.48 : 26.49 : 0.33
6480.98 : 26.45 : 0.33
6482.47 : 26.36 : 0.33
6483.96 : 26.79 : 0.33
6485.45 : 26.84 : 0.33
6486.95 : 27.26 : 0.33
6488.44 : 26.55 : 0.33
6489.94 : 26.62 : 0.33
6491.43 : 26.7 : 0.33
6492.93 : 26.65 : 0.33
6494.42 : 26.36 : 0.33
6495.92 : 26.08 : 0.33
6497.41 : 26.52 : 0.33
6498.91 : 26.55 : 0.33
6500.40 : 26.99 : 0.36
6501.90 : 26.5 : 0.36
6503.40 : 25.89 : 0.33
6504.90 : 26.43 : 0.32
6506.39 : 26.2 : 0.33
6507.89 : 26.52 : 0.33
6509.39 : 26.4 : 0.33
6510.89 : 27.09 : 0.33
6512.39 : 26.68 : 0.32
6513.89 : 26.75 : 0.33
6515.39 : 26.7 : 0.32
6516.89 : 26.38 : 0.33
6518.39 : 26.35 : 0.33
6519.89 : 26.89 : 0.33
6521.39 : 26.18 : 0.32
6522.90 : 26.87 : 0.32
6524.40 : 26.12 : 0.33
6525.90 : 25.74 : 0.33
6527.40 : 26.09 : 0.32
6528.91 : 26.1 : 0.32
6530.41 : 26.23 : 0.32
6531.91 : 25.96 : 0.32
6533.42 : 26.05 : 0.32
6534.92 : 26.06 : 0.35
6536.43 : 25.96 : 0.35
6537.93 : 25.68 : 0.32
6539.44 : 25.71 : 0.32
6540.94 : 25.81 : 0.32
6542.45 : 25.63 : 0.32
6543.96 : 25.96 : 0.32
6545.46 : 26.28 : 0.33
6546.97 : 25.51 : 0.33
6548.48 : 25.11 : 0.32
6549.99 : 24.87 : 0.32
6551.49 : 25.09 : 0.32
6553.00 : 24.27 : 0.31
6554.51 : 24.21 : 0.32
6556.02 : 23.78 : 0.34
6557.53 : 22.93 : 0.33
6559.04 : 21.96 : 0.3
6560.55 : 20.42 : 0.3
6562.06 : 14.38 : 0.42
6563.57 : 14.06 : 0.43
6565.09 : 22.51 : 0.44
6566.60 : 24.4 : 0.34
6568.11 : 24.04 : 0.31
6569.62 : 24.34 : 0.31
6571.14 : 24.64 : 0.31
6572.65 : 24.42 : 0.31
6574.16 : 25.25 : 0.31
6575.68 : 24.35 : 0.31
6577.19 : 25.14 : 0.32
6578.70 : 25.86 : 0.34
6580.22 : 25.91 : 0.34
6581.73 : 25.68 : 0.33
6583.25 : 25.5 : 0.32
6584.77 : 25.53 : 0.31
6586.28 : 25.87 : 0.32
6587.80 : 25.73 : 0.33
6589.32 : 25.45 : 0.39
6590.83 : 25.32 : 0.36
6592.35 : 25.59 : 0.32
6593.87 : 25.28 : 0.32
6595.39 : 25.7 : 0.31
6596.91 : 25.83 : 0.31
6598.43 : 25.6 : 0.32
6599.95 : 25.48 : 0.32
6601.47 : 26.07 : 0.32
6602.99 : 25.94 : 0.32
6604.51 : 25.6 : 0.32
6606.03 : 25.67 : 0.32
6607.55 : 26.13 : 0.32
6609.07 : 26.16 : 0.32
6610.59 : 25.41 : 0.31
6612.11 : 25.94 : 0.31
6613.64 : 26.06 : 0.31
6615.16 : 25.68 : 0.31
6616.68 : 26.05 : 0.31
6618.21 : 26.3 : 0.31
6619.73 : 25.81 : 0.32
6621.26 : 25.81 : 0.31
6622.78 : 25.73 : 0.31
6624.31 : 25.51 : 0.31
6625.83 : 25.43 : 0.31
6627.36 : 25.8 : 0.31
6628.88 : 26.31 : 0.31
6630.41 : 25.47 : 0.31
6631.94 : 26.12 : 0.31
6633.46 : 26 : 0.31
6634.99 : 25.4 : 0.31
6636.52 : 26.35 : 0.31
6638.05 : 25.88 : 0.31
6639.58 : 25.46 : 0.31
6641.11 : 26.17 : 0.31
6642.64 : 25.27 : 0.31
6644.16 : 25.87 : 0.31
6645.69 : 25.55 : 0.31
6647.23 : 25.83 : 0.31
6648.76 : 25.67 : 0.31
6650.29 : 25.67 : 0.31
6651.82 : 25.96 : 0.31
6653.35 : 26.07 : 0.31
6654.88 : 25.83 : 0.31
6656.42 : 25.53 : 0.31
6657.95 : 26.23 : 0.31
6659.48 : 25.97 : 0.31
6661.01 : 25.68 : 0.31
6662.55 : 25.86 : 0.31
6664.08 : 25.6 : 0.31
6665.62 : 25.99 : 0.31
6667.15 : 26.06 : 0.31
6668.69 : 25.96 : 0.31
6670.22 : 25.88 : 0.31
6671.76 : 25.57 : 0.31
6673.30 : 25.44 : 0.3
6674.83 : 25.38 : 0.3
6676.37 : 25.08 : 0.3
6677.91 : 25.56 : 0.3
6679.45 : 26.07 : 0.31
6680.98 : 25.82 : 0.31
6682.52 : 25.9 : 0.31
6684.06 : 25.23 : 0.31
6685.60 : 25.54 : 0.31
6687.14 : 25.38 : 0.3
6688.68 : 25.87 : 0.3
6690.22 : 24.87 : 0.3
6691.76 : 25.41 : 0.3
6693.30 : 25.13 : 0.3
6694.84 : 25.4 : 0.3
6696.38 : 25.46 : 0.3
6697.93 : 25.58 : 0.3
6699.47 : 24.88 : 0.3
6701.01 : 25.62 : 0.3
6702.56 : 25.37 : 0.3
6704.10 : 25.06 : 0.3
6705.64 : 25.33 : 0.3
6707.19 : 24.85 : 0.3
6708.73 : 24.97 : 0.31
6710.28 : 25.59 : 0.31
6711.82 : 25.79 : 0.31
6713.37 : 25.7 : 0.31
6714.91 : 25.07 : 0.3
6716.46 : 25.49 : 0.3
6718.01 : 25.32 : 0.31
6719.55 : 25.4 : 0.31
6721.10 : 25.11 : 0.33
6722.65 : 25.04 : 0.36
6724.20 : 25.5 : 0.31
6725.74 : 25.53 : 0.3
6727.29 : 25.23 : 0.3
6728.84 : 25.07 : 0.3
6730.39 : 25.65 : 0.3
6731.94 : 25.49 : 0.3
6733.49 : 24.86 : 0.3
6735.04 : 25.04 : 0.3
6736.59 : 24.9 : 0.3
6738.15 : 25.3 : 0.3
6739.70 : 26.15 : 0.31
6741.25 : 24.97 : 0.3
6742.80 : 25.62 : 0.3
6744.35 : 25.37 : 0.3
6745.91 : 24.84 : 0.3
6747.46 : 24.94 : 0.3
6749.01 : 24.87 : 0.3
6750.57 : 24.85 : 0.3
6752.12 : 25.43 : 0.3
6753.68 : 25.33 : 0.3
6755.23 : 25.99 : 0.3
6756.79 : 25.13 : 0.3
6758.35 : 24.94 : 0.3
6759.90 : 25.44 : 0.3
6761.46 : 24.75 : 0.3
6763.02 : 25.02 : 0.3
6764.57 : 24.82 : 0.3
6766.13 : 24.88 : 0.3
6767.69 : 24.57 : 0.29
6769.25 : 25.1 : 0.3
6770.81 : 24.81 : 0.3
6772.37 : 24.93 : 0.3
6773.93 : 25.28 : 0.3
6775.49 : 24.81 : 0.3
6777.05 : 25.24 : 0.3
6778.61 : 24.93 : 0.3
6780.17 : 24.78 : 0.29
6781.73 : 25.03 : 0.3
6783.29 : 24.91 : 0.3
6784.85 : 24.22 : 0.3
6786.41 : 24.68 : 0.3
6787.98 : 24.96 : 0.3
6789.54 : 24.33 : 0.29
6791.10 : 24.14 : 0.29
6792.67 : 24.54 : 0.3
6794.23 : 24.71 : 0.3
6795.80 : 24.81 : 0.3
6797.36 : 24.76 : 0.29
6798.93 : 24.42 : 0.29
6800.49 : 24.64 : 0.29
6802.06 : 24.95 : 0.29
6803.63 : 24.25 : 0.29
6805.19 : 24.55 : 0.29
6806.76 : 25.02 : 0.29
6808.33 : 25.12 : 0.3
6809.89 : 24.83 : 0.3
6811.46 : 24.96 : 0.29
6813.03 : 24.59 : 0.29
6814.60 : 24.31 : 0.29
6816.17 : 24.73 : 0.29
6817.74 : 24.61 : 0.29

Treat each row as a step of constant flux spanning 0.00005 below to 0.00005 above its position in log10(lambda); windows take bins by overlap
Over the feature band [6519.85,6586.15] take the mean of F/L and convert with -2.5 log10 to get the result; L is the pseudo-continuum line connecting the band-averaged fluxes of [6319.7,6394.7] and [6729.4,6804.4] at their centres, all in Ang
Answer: 0.071 mag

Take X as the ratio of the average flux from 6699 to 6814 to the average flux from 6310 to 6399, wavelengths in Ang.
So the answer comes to 0.91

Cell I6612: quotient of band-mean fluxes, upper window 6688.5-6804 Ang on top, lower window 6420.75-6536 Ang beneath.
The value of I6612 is 0.94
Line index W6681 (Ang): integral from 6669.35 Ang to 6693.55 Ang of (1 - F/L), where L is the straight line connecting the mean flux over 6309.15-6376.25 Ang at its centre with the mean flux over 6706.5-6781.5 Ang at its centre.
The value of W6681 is 0.0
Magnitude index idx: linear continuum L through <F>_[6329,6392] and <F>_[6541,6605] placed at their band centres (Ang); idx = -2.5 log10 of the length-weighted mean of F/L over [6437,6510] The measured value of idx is -0.04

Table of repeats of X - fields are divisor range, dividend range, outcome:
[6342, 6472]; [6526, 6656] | 0.92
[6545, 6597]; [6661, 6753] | 1.05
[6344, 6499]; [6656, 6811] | 0.93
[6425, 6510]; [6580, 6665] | 0.96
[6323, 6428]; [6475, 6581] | 0.93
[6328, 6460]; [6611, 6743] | 0.94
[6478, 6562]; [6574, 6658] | 1.00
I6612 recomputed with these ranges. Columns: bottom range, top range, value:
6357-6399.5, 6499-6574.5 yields 0.92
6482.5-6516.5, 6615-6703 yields 0.97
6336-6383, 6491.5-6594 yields 0.91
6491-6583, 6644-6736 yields 1.01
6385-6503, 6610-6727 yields 0.95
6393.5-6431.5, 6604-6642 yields 0.95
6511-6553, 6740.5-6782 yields 0.96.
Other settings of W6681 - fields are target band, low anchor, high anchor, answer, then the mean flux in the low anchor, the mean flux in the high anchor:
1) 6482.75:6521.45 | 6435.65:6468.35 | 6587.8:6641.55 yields 0.1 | 27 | 25.8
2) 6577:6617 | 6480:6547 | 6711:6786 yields 0.3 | 26.4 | 25.2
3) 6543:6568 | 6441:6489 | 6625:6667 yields 3.3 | 26.9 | 25.8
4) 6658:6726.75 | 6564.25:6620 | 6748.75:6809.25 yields -1.0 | 25.4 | 24.9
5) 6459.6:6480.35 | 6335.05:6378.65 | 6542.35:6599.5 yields -0.7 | 27.6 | 24.3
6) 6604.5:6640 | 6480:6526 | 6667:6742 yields 0.0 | 26.5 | 25.4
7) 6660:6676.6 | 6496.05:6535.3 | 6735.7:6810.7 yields -0.1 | 26.4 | 24.9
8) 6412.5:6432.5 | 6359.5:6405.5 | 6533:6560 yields -0.2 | 27.3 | 25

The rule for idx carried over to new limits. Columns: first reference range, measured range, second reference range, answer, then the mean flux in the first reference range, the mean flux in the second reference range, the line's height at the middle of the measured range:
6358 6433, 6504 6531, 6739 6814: 0.00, 27.2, 24.9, 26.5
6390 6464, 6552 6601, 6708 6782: 0.09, 27.1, 25.2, 26.2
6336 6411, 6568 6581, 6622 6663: 0.05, 27.4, 25.8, 26.2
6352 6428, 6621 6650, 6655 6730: 0.00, 27.3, 25.5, 25.8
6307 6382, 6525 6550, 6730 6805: 0.02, 27.6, 25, 26.4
